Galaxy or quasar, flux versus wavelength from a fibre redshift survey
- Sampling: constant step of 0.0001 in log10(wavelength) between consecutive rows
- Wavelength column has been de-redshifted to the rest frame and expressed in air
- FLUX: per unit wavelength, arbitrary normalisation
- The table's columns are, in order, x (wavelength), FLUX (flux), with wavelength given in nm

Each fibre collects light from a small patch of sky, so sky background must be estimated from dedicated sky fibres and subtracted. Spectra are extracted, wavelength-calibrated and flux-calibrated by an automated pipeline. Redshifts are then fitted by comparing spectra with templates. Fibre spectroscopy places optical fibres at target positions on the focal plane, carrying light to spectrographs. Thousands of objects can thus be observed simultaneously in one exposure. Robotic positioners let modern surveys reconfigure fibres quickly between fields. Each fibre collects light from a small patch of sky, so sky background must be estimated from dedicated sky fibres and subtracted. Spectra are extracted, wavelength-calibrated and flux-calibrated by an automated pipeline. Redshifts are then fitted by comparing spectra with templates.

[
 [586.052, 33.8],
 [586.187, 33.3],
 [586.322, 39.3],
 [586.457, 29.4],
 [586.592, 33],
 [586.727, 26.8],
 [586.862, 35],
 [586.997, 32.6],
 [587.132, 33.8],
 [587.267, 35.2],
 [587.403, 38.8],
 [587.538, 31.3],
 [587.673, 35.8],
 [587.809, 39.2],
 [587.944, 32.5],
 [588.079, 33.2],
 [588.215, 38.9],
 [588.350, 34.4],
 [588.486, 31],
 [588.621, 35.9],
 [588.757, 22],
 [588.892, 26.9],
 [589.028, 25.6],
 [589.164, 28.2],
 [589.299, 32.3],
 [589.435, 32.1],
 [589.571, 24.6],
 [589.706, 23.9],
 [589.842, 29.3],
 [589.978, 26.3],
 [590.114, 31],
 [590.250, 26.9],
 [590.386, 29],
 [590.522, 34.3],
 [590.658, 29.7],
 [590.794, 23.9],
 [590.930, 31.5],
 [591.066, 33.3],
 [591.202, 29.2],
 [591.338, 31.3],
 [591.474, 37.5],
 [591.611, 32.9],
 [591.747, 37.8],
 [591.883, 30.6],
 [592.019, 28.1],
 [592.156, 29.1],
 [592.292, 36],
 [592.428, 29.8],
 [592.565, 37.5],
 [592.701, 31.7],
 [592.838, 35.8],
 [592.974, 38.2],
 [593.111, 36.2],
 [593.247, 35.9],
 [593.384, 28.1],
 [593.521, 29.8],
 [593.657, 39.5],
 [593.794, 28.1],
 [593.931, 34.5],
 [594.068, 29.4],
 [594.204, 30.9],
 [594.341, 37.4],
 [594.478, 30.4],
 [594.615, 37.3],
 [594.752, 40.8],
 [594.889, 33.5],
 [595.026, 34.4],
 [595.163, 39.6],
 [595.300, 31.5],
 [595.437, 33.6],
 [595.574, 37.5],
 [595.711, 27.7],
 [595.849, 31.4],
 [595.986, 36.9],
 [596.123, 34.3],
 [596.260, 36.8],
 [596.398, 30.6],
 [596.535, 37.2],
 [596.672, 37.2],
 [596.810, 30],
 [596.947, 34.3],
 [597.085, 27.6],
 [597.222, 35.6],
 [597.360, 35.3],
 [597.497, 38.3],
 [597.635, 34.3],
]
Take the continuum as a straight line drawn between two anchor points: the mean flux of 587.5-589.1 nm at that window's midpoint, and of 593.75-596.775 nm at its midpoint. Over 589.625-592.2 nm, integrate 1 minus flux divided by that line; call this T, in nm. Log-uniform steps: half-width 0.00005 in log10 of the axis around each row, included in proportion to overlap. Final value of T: 0.209 nm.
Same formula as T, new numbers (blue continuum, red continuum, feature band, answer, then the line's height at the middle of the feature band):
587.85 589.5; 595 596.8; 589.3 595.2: 0.105 nm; 32.8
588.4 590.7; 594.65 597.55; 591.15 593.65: -0.160 nm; 31.3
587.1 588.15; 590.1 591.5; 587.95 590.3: 0.233 nm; 32.9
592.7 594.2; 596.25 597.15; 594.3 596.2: -0.083 nm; 33.2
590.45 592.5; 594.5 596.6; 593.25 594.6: 0.045 nm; 33.5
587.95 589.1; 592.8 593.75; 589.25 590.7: 0.142 nm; 32.1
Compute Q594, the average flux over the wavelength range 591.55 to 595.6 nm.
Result 33.8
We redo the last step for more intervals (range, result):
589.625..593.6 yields 31.5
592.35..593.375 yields 34.6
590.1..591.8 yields 31.4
